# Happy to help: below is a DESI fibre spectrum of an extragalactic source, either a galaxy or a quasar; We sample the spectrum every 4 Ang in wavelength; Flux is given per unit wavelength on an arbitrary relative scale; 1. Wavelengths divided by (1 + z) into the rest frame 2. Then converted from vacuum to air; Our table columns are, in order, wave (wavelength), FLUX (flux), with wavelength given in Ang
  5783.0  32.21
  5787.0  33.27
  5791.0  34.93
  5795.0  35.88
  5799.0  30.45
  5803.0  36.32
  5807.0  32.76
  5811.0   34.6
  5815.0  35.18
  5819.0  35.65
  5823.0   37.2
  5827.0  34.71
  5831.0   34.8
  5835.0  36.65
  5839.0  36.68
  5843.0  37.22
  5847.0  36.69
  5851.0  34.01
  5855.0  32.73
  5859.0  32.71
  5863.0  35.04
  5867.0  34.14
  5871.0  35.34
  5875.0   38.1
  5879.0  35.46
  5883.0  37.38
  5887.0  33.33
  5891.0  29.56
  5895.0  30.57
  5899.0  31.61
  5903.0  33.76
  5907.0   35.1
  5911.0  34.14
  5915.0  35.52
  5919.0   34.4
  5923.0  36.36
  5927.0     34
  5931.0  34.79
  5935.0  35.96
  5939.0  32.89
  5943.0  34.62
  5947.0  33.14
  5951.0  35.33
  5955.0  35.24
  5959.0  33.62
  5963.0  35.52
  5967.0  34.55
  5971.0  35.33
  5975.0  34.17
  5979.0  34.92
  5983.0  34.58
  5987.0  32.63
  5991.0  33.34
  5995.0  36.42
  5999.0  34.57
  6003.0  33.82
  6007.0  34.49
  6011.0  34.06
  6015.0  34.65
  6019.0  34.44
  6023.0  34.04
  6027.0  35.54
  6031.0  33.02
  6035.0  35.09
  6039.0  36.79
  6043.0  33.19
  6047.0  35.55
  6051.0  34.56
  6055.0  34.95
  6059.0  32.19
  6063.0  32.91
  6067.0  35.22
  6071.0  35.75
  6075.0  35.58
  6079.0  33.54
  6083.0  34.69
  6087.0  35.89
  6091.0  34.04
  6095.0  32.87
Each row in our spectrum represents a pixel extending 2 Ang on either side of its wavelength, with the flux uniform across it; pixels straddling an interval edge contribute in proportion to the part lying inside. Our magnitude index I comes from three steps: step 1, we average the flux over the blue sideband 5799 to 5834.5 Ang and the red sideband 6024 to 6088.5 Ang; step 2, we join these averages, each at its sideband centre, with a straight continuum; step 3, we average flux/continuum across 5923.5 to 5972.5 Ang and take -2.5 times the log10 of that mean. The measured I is 0.00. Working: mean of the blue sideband 35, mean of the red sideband 34.6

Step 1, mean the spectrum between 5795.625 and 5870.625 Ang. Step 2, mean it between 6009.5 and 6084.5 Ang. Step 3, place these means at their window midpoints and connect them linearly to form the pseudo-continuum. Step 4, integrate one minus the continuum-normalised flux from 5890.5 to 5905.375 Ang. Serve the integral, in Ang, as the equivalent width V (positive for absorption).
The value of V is 1.3 Ang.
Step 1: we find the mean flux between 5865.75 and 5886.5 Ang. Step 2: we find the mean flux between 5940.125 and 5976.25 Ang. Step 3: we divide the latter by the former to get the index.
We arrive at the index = 1.0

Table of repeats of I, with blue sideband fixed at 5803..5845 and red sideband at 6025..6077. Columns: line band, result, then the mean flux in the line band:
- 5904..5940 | 0.01 mag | 34.8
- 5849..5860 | 0.07 mag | 33.2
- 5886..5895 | 0.14 mag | 31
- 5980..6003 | 0.02 mag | 34.3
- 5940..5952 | 0.03 mag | 34.2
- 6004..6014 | 0.02 mag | 34.3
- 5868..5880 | -0.02 mag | 36.2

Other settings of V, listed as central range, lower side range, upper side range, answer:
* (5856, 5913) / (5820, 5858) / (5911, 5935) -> 2.06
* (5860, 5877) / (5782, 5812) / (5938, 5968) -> -0.69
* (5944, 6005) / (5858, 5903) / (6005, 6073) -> -0.37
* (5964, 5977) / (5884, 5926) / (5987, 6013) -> -0.26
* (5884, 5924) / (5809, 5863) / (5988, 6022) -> 1.68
